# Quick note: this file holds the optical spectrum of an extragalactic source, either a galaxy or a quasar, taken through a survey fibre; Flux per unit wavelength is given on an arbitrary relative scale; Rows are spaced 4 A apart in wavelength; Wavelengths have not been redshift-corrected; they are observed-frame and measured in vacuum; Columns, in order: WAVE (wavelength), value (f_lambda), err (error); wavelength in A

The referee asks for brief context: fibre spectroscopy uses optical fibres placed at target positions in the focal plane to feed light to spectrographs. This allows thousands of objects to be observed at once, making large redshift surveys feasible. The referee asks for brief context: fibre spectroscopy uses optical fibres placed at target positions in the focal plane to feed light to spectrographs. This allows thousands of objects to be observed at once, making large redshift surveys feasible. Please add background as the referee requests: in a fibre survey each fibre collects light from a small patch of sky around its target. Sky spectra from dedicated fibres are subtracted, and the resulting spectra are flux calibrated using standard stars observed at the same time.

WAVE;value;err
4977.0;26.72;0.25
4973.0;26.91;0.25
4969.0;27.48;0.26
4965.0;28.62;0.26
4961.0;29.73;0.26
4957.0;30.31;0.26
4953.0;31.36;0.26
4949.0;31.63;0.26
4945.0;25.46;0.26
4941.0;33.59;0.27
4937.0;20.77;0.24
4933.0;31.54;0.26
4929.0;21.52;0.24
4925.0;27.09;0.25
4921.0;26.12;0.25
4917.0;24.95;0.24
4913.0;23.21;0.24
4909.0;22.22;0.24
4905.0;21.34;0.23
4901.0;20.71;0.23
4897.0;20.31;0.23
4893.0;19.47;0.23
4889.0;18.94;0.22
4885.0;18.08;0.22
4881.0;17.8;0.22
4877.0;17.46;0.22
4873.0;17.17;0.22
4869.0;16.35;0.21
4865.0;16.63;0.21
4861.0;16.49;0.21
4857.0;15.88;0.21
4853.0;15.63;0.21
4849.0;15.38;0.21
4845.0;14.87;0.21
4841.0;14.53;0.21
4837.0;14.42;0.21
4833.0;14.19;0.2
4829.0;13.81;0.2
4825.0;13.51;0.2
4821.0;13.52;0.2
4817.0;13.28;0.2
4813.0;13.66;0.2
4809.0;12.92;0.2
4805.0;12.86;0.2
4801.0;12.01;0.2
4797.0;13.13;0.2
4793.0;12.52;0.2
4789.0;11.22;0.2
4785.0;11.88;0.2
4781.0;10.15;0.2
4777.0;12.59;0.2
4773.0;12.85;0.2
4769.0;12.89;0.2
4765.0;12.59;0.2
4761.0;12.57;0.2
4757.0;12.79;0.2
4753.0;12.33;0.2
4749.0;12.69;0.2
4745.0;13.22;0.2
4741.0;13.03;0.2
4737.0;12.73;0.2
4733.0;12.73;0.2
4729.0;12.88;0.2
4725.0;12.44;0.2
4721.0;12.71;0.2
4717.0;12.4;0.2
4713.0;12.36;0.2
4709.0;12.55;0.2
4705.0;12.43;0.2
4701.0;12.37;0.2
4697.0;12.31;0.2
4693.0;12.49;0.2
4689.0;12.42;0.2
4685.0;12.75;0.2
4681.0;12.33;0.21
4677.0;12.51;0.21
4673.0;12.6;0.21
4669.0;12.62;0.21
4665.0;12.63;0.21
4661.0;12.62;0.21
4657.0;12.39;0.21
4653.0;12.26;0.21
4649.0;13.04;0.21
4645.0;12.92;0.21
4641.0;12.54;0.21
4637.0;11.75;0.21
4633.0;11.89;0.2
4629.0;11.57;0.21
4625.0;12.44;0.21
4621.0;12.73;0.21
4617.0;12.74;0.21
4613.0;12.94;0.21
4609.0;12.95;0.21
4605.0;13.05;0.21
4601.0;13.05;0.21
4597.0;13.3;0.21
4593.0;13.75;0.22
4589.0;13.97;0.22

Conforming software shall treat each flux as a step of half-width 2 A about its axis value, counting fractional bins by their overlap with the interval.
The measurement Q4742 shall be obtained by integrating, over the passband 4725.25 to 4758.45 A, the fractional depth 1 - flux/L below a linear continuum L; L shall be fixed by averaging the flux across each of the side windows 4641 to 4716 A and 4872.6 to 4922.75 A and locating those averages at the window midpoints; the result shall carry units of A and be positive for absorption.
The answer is 4.7 A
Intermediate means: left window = 12.5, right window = 20.7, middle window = 12.8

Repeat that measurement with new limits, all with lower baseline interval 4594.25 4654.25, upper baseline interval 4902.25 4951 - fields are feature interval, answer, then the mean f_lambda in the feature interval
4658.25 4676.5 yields 2.4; 12.6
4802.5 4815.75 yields 4.8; 13.1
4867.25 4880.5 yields 3.6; 17.1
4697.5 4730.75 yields 8.1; 12.5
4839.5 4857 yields 5.6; 15.2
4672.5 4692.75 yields 3.5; 12.5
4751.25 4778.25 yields 8.7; 12.7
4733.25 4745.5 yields 3.3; 12.9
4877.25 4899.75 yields 4.9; 18.9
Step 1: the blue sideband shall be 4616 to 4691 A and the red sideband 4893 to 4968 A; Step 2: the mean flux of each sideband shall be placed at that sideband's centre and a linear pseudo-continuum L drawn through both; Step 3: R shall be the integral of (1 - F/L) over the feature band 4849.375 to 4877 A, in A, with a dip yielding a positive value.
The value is 7.69 A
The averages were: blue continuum 12.5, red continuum 26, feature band 16.4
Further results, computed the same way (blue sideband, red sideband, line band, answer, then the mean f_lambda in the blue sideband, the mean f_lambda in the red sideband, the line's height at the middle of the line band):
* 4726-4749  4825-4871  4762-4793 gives 3.70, 12.9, 15.2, 13.7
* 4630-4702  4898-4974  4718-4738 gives 3.82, 12.5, 26.5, 15.7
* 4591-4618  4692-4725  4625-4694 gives 1.81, 13.1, 12.5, 12.8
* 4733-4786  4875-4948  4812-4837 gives 4.77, 12.5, 22.9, 17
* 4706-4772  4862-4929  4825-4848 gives 4.19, 12.7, 20.5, 17.5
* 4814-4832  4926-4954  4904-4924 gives 0.68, 13.6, 27.8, 24.7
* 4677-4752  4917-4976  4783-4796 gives 4.13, 12.6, 27.9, 17.5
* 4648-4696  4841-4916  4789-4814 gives 5.30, 12.5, 18.2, 16.1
